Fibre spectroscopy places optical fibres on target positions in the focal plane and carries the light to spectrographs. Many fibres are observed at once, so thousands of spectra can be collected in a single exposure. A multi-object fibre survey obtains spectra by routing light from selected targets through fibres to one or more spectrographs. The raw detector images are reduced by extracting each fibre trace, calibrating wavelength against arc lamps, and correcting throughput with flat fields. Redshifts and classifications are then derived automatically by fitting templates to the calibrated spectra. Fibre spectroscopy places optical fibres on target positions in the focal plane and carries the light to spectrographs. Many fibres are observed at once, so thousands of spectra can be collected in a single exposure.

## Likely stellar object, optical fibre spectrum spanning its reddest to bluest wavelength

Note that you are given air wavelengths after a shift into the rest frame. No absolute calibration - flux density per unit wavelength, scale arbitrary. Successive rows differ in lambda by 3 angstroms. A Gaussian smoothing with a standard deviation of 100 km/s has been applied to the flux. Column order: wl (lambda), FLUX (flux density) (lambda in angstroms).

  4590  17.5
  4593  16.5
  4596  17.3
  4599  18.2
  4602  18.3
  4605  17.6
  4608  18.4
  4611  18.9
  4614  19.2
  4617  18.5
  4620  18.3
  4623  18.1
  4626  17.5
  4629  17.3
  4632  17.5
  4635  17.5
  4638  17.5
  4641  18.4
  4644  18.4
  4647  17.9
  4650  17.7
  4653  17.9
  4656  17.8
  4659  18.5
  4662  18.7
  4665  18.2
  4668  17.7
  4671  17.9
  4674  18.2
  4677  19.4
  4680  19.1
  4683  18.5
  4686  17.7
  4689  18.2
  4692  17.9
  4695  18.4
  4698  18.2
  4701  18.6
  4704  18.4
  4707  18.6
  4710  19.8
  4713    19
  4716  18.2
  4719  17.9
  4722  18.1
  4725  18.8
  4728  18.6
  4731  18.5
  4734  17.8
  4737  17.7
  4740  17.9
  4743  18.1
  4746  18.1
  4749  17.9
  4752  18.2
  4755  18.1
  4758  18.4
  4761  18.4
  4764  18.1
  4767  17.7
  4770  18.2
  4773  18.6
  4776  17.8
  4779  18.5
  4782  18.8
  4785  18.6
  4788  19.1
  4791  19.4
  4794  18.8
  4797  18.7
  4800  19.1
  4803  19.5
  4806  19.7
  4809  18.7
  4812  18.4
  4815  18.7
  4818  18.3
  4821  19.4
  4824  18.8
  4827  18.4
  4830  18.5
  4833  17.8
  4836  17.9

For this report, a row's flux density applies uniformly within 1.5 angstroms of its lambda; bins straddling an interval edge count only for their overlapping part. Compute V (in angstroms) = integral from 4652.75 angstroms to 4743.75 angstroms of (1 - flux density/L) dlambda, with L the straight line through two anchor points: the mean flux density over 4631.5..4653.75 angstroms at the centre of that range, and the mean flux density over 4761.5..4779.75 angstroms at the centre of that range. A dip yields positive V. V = -1.8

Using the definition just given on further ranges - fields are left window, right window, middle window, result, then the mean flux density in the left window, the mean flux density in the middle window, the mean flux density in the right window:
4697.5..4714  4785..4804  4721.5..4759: 1.4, 18.8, 18.2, 19.1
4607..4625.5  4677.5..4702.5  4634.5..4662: 0.7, 18.5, 18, 18.4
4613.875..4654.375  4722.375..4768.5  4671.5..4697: -0.5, 17.9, 18.4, 18.2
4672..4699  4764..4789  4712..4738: 0.1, 18.4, 18.3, 18.4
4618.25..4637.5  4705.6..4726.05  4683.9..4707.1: 0.2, 17.7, 18.2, 18.6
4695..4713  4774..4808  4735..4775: 1.5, 18.7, 18.1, 18.9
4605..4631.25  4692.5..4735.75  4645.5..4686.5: 0.2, 18.2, 18.2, 18.5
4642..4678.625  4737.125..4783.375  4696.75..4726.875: -0.6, 18.2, 18.6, 18.2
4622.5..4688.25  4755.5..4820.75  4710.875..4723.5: 0.0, 18.1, 18.4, 18.6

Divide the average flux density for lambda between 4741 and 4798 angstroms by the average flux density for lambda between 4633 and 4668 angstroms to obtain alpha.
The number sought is 1.02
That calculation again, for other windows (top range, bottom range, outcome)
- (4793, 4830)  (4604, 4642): 1.04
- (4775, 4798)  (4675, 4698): 1.02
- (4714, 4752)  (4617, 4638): 1.02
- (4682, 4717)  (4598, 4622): 1.00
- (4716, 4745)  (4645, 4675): 1.01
